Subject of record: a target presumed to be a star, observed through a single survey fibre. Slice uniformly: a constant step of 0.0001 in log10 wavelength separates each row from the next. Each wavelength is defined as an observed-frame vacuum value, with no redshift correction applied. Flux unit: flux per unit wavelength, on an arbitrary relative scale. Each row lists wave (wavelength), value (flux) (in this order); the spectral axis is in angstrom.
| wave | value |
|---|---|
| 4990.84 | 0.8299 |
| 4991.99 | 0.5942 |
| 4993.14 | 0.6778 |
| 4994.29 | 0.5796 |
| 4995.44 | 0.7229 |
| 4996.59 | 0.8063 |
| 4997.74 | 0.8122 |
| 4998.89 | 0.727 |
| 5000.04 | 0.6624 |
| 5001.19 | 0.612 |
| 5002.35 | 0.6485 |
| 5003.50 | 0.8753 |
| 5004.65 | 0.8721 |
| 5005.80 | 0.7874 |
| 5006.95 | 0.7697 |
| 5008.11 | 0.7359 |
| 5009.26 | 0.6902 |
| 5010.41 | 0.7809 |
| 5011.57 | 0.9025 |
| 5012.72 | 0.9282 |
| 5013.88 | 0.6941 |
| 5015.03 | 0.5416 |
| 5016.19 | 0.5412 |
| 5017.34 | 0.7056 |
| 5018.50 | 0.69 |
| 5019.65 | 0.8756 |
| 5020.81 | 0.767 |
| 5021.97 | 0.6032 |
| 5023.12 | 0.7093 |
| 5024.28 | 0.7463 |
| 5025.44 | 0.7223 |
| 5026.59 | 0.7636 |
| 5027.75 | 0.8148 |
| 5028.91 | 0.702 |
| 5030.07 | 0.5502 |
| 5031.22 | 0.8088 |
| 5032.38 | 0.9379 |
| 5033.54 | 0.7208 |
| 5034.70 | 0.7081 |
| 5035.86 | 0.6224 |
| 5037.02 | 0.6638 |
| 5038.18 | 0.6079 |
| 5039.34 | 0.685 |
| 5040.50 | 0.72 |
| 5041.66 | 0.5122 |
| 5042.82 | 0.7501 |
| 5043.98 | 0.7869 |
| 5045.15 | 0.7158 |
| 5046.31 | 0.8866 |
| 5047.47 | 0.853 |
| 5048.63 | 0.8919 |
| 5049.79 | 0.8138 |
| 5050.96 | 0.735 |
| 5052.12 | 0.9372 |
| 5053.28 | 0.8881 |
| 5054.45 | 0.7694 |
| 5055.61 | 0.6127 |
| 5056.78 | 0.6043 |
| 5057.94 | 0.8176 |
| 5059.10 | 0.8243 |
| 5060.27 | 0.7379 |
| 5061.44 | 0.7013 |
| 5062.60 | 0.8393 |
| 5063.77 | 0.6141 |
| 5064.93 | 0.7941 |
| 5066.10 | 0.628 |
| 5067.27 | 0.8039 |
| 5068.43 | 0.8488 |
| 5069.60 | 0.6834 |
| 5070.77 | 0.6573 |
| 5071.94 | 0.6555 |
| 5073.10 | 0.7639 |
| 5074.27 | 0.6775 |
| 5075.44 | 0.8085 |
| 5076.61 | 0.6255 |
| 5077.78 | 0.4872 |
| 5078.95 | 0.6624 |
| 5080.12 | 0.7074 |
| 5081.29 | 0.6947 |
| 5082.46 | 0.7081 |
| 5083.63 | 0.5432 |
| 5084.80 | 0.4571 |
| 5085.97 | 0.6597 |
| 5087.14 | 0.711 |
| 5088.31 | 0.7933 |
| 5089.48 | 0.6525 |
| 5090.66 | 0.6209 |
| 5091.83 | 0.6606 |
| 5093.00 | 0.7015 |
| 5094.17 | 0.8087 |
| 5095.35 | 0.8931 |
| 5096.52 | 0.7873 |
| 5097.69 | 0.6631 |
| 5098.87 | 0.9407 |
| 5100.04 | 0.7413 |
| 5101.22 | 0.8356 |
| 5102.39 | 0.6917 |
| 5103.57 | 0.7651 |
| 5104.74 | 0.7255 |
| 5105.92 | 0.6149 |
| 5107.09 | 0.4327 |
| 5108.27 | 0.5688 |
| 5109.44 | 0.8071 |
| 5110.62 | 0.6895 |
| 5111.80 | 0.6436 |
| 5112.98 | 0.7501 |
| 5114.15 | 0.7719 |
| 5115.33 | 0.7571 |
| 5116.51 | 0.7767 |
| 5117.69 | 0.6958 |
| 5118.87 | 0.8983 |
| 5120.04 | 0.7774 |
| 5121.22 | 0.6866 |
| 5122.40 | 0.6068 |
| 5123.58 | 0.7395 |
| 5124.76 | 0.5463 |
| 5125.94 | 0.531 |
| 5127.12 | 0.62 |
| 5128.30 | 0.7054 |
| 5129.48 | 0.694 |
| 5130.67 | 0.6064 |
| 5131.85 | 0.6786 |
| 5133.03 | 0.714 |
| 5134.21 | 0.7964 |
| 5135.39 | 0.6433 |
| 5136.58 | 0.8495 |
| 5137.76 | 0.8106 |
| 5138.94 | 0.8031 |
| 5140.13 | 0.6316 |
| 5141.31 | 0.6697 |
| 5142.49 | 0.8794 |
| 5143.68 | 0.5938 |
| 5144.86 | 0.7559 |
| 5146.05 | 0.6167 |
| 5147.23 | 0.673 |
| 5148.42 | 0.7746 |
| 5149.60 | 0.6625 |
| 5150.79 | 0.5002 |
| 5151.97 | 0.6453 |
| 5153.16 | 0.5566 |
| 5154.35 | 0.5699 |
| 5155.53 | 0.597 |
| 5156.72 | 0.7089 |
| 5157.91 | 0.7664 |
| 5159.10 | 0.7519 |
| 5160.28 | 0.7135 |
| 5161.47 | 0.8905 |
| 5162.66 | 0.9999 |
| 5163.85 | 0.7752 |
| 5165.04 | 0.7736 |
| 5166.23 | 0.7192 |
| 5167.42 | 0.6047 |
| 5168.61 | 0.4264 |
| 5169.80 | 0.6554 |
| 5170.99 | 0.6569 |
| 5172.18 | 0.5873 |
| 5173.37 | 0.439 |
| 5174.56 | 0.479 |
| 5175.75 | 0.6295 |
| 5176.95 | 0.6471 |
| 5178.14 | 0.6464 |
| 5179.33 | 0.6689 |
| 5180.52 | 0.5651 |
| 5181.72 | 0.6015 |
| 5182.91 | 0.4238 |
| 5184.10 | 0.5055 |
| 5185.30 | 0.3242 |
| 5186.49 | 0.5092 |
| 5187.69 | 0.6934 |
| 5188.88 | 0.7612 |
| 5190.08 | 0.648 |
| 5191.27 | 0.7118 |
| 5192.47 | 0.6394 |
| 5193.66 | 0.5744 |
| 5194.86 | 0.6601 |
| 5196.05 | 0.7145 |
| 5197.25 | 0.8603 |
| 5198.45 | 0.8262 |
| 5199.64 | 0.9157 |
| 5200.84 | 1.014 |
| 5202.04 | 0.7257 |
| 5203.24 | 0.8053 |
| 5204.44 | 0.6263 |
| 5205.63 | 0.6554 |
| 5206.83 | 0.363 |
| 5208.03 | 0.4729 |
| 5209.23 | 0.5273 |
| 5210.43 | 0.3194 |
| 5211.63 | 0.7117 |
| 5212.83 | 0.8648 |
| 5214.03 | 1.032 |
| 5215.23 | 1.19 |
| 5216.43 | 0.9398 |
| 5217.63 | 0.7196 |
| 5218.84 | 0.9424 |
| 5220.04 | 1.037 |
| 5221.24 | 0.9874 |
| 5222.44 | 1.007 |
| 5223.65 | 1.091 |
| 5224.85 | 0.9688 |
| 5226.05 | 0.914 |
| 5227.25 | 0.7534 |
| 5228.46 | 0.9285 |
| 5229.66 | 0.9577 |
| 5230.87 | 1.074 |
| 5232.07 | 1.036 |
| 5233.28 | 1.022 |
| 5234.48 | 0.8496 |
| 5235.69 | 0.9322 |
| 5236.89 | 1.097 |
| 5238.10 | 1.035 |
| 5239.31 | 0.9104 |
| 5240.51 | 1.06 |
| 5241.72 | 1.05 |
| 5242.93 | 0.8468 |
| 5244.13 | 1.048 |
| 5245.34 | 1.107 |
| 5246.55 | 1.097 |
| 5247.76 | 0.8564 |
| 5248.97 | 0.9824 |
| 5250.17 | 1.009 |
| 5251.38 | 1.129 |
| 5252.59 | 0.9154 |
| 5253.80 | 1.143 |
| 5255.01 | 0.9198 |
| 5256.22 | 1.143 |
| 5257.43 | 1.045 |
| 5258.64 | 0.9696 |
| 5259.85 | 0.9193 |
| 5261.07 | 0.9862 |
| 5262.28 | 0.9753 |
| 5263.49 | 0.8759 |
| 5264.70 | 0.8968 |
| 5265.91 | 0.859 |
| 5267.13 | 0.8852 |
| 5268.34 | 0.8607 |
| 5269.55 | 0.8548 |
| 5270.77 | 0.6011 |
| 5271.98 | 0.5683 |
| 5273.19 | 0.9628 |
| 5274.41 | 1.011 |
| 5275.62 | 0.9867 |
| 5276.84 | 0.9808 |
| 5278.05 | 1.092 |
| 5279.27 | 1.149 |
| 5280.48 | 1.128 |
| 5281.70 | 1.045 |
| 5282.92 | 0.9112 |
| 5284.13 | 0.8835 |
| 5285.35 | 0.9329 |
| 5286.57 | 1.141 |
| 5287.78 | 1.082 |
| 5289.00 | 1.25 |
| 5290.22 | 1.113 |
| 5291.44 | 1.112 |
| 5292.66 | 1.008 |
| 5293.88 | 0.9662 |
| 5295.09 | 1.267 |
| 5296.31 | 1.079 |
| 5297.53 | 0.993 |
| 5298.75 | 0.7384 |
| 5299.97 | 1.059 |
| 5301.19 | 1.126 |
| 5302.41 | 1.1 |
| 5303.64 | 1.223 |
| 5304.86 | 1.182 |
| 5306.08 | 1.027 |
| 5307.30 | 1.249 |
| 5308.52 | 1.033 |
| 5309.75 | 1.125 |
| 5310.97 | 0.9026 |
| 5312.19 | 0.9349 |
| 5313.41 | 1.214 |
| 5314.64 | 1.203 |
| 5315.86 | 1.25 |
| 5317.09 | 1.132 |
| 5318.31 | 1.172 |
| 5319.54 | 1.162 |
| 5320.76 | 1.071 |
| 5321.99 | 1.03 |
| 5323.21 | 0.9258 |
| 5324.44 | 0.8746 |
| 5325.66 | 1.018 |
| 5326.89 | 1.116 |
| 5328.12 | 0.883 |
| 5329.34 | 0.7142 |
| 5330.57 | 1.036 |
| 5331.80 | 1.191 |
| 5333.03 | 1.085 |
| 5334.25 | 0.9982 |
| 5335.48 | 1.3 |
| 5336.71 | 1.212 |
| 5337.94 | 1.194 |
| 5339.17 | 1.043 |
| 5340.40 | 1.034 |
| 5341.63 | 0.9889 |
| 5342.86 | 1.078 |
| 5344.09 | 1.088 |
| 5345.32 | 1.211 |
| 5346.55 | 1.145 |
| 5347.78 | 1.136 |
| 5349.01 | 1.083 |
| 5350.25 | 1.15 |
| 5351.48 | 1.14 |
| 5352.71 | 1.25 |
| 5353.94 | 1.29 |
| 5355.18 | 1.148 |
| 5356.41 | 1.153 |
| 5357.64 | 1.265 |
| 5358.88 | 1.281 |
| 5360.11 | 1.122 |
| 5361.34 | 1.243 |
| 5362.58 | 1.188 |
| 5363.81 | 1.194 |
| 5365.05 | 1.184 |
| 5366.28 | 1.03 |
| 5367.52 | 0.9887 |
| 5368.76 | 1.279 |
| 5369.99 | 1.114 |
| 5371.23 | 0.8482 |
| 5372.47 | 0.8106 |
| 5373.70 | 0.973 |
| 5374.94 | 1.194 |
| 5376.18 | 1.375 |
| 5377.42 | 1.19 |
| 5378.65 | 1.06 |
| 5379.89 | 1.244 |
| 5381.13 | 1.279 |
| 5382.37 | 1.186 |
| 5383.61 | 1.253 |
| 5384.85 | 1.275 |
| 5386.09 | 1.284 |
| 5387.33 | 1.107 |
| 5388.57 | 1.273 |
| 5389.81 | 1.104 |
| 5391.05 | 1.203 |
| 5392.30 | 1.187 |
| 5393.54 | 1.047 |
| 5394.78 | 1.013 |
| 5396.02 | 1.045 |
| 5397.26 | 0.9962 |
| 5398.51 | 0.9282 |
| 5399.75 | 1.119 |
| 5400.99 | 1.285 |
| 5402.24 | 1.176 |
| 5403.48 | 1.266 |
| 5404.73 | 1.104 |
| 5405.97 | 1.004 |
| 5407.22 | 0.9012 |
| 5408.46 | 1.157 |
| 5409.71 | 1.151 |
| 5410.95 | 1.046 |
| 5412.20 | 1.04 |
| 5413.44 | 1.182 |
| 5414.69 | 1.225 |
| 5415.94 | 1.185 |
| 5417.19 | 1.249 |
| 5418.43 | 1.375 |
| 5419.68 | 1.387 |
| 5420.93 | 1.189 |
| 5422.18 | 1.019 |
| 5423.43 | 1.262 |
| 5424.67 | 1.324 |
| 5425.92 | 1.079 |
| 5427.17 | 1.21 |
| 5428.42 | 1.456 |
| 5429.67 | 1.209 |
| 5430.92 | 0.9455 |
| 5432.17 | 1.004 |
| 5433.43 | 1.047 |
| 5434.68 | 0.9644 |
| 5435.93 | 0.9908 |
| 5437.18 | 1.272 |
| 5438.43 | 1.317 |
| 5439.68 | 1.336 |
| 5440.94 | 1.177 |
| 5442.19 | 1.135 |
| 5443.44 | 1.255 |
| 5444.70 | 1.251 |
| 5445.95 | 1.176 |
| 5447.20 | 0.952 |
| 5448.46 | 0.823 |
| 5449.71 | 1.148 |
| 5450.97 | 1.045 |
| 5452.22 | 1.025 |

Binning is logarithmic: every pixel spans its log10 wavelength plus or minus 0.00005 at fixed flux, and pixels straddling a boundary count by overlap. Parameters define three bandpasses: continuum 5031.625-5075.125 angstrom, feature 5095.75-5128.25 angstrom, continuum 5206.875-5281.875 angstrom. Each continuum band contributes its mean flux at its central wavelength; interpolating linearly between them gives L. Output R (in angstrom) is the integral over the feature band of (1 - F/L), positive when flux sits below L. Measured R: 3.8 angstrom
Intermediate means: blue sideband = 0.743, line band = 0.707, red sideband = 0.935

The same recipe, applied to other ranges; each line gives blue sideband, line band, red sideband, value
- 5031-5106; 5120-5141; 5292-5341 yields 3.2 angstrom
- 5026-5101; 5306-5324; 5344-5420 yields -0.6 angstrom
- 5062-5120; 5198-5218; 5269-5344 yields 3.2 angstrom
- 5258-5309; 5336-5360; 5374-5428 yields -1.3 angstrom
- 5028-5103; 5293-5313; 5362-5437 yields -0.8 angstrom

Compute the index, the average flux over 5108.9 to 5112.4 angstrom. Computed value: 0.71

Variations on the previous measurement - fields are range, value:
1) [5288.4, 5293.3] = 1.12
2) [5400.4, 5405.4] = 1.2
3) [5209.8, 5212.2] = 0.513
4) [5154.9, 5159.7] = 0.706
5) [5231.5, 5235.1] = 0.967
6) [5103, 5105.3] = 0.747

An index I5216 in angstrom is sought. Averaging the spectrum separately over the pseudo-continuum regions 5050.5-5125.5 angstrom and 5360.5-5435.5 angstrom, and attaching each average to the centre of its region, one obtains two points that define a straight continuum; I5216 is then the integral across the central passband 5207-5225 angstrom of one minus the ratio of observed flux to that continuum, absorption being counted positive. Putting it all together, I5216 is 1.1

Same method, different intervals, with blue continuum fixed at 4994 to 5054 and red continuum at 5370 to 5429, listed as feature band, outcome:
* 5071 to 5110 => 5.9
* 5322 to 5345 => 0.8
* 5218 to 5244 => -0.2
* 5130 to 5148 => 3.2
